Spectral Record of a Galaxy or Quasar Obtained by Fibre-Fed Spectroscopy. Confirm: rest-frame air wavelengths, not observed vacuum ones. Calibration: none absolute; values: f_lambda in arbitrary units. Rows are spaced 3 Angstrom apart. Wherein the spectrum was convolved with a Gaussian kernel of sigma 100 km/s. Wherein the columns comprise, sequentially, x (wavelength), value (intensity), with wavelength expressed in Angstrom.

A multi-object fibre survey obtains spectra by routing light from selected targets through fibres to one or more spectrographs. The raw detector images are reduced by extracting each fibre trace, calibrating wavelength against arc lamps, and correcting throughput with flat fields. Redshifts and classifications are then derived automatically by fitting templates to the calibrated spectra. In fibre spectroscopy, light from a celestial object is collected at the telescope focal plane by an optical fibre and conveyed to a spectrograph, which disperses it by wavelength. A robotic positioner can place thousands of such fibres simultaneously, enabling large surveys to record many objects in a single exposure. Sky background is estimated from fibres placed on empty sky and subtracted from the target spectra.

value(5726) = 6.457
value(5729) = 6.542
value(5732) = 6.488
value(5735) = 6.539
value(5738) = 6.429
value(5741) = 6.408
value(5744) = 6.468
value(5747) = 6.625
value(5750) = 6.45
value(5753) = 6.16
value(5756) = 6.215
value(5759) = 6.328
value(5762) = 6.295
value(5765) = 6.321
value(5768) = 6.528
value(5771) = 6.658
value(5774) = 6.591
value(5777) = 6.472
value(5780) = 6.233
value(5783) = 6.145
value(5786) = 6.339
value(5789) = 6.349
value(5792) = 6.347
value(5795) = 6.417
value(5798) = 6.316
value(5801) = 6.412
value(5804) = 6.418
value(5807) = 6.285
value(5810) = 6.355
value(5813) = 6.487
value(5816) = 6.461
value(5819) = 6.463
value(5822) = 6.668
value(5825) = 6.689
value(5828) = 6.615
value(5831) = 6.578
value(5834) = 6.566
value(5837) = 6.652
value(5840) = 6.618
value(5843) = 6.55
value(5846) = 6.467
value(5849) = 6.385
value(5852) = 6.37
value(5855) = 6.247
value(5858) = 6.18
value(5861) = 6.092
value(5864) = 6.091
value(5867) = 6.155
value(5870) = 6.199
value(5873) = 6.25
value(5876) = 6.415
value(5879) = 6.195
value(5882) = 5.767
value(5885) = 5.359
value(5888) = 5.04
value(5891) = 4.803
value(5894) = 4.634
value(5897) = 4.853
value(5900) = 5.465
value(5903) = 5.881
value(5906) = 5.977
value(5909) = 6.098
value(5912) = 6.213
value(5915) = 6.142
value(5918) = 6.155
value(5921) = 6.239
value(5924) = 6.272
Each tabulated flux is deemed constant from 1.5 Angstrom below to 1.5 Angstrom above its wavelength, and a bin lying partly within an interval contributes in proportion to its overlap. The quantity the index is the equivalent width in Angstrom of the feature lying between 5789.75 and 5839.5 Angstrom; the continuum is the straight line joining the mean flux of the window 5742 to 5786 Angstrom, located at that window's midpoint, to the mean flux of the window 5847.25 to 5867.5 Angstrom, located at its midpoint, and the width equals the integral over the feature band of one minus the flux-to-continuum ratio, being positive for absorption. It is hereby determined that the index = -1.46 Angstrom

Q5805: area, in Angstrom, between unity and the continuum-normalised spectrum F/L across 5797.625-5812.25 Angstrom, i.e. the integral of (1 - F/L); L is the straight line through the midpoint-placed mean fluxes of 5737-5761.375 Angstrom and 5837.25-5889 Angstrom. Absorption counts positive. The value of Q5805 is -0.22 Angstrom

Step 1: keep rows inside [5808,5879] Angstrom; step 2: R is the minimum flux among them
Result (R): 6.091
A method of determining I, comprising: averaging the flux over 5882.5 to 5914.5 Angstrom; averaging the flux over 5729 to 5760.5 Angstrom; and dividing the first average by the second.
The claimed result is 0.9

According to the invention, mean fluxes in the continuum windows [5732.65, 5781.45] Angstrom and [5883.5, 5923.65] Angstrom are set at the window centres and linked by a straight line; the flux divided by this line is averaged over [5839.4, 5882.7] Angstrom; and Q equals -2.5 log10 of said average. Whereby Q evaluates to -0.074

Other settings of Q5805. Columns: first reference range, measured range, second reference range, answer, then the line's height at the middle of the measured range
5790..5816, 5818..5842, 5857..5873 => -1.24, 6.28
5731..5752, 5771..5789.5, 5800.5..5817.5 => 0.16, 6.44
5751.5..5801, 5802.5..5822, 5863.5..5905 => -0.99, 6.12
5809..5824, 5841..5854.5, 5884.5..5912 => -0.80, 6.08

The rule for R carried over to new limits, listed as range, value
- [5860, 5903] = 4.634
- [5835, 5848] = 6.467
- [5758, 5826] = 6.145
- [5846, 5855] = 6.247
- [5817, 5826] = 6.463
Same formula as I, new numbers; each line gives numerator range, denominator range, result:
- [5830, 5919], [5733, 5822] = 0.94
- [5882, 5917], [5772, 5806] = 0.87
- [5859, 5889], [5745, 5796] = 0.94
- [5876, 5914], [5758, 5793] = 0.87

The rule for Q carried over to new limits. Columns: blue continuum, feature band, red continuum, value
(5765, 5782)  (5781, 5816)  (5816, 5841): 0.03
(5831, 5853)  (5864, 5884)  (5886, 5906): -0.07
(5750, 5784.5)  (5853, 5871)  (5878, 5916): -0.07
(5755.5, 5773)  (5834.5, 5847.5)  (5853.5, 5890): -0.08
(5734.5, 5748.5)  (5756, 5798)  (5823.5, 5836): 0.03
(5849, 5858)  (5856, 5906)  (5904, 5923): 0.09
